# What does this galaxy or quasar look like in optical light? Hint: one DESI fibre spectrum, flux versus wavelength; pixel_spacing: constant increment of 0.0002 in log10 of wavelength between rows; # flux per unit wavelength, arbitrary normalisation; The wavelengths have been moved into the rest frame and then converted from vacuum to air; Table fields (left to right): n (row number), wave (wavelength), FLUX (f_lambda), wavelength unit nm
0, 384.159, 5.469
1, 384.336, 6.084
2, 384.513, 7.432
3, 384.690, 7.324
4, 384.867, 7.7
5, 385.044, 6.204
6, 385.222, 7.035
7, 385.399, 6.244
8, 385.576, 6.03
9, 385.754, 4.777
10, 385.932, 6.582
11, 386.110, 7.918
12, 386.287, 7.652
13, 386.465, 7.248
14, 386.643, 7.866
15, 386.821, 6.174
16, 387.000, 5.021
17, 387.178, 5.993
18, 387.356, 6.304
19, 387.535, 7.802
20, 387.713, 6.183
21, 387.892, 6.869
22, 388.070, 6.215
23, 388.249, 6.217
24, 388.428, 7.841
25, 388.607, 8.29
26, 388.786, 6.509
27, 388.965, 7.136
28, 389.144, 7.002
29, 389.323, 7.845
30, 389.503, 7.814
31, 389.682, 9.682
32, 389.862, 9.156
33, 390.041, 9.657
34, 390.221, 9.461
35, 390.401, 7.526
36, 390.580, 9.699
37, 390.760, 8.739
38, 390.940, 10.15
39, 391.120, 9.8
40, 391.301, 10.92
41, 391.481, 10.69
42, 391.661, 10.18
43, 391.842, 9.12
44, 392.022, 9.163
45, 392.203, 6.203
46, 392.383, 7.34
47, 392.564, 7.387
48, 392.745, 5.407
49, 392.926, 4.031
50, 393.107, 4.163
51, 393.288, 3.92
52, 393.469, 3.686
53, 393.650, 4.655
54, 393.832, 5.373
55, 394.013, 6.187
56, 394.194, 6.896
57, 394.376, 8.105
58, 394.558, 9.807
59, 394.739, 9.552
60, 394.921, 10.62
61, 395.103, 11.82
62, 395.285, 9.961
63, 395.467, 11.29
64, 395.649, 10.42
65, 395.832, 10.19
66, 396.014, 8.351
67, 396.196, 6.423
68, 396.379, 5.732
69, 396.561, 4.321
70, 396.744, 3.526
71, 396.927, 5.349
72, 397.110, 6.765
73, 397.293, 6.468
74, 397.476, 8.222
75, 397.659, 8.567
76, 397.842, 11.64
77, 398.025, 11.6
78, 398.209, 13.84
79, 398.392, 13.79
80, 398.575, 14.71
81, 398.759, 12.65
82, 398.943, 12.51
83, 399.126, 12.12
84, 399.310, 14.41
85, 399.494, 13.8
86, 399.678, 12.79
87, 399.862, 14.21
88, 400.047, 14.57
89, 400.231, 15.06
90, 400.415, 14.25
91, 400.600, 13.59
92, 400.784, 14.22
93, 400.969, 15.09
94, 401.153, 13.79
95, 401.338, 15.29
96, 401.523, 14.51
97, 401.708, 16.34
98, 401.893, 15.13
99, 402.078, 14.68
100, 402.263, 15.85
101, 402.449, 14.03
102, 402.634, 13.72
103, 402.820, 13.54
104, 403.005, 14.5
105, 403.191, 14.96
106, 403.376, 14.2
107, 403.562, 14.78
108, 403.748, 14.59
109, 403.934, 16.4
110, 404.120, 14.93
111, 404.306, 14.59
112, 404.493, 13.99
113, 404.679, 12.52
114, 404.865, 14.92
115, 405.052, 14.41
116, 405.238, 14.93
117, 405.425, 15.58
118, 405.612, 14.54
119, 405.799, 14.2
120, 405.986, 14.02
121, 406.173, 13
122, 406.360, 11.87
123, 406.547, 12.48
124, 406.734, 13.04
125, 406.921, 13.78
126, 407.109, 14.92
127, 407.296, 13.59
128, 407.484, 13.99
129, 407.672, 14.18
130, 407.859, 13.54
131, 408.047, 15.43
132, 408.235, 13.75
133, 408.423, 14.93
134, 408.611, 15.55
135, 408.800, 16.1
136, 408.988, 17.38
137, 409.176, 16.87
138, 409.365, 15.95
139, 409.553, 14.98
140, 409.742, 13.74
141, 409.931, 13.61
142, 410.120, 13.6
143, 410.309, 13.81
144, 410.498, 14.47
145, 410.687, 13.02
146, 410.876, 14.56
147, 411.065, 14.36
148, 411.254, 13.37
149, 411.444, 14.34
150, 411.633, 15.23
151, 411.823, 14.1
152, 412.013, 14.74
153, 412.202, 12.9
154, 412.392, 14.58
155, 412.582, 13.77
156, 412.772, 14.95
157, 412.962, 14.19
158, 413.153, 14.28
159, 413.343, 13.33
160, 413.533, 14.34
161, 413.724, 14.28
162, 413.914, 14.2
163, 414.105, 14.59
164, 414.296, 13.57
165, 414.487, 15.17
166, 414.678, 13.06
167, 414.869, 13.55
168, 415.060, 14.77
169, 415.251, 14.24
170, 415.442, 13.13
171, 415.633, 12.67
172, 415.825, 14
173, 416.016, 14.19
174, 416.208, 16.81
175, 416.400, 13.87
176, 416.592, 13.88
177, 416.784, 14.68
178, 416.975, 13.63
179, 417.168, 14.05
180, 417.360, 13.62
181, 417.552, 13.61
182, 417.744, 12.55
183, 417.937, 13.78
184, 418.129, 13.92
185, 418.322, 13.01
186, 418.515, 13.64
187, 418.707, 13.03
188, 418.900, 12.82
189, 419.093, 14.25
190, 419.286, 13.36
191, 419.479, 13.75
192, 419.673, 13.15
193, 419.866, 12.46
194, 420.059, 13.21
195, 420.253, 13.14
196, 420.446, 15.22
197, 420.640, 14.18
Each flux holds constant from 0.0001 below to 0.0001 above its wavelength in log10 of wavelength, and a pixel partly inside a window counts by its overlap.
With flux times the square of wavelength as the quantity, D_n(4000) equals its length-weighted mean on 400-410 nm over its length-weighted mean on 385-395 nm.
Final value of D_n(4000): 2.12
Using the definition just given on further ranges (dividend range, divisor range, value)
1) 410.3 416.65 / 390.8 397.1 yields 2.03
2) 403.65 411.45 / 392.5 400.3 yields 1.65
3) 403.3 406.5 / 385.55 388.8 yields 2.32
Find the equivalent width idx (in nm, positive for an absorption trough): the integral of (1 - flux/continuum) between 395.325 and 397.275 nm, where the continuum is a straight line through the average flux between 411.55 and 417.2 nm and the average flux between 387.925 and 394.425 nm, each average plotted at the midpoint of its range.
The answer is 0.366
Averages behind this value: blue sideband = 7.55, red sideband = 14.2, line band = 7.27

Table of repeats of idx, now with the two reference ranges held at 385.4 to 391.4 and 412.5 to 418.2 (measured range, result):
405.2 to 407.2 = -0.333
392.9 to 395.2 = 0.536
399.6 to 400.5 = -0.329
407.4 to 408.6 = -0.206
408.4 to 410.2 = -0.389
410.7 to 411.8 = -0.101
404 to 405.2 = -0.297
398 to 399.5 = -0.481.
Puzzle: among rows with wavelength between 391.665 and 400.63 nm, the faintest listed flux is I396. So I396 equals 3.526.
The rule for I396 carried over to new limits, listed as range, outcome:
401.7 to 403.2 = 13.54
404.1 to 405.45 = 12.52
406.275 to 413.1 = 11.87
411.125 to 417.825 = 12.55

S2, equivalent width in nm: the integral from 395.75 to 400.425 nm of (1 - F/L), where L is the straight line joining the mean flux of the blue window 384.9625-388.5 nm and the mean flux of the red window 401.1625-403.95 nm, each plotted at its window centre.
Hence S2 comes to 0.76 nm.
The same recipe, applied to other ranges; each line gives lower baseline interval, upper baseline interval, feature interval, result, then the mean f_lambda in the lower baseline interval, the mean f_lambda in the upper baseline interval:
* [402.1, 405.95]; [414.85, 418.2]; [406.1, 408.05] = 0.116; 14.6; 14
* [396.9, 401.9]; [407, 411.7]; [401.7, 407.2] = -0.257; 12.8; 14.6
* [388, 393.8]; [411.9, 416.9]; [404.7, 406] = -0.328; 7.65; 14.1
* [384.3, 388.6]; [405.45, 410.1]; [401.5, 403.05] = -0.287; 6.74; 14.4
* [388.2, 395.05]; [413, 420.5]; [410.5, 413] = -0.309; 7.82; 13.8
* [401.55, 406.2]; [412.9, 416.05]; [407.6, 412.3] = -0.114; 14.6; 14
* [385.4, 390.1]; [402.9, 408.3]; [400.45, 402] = -0.281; 7.12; 14.2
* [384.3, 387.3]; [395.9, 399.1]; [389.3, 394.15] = 0.108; 6.67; 9.17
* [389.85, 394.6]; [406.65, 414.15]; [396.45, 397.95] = 0.415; 7.63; 14.4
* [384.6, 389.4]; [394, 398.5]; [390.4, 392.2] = -0.413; 6.81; 8.85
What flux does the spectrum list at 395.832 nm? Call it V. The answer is 10.19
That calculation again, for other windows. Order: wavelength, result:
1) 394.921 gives 10.62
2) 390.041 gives 9.657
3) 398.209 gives 13.84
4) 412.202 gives 12.9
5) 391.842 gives 9.12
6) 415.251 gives 14.24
